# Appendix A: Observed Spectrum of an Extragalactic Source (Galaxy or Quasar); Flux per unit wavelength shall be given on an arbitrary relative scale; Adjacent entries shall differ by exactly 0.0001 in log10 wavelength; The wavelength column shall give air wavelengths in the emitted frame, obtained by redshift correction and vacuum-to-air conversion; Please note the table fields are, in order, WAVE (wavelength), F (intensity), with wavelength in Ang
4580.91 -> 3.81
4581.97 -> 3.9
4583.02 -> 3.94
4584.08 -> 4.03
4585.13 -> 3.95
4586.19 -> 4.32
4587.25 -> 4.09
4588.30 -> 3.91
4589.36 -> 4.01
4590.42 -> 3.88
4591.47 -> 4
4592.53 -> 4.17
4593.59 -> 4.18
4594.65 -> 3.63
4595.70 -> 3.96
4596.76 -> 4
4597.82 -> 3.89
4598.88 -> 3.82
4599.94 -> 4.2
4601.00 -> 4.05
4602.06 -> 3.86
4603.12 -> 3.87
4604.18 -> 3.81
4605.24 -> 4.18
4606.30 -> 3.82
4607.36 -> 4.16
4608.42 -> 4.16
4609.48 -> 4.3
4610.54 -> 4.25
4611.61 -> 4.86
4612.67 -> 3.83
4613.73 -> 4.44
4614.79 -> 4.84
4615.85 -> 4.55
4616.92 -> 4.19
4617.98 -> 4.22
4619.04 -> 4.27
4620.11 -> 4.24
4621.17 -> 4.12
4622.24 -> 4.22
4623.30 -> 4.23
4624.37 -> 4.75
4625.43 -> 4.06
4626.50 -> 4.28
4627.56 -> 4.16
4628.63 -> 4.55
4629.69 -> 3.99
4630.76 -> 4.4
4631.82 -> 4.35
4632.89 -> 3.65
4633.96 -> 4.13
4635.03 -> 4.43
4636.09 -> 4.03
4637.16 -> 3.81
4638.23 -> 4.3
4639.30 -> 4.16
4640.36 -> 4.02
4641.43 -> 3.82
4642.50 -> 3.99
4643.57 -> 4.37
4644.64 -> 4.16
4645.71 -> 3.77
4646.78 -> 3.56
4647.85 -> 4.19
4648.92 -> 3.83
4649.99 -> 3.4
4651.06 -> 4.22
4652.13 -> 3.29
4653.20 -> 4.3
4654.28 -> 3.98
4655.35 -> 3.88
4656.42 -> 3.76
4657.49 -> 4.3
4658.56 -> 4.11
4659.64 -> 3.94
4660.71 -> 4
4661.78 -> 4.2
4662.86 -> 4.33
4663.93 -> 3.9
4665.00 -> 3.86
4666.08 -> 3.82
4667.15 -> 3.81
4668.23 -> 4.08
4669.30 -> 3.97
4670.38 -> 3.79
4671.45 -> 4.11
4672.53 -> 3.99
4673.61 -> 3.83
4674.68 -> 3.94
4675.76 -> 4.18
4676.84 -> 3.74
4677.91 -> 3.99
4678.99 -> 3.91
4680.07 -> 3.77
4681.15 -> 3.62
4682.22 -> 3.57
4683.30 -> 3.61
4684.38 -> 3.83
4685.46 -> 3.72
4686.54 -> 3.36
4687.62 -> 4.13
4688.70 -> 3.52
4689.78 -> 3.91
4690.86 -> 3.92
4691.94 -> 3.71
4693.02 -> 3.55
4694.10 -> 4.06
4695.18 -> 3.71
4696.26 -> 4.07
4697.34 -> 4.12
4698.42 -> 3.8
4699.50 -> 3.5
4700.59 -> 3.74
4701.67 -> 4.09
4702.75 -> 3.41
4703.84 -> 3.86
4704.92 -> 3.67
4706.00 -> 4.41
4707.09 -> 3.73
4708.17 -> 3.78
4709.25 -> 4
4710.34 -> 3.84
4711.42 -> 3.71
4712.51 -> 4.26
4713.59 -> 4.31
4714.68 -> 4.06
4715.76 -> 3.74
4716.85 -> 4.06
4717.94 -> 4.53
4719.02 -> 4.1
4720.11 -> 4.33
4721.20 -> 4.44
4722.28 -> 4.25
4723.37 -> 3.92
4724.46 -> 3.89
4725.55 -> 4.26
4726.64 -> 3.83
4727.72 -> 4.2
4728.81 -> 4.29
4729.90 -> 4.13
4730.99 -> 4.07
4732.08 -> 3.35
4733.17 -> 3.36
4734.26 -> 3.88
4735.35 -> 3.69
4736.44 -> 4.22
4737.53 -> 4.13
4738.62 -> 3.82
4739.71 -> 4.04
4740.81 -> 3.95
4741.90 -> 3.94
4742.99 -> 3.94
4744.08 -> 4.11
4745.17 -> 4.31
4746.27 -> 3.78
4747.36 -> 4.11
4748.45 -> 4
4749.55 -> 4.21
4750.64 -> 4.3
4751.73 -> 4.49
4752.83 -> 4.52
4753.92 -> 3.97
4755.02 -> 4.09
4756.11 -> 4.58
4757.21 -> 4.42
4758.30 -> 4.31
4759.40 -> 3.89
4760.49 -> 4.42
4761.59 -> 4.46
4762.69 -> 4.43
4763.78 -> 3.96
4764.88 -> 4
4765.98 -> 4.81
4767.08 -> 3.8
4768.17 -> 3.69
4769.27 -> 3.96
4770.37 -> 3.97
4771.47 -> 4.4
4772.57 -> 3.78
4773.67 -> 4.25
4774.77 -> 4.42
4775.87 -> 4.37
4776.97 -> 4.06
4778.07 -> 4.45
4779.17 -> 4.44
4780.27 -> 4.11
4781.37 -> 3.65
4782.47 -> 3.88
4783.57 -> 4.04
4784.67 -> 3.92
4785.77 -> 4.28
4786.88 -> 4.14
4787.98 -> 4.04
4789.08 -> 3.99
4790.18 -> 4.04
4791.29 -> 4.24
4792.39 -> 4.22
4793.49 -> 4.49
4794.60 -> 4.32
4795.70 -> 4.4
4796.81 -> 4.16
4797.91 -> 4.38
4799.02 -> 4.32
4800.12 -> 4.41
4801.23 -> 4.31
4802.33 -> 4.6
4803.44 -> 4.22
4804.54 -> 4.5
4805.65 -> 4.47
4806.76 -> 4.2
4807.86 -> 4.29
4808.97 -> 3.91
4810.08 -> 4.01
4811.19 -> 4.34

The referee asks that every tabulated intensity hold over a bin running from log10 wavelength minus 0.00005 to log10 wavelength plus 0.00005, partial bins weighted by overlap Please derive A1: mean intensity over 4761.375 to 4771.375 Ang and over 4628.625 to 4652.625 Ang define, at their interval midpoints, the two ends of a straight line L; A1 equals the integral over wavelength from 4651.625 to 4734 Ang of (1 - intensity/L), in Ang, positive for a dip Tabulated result 2.69 Ang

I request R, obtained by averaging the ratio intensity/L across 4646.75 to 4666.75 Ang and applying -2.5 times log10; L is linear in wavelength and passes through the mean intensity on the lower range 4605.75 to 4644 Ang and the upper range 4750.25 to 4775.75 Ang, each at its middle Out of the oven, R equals 0.072 mag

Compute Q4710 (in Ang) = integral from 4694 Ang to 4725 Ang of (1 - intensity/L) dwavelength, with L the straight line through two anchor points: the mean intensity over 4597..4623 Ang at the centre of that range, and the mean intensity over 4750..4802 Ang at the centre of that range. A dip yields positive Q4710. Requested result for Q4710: 1.6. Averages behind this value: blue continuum 4.17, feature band 3.98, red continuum 4.21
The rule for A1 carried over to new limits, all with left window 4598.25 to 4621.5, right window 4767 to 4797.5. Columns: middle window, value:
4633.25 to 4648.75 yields 0.5 Ang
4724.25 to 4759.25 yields 0.6 Ang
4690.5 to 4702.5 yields 0.9 Ang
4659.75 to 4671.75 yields 0.5 Ang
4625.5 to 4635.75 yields -0.1 Ang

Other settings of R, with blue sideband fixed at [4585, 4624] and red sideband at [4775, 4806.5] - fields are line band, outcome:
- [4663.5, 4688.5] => 0.09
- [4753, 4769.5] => 0.00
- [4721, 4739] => 0.06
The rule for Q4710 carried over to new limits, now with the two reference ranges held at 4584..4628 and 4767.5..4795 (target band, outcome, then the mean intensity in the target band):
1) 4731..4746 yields 0.8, 3.91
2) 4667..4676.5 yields 0.4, 3.96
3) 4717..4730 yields -0.2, 4.18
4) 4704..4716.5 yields 0.5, 3.96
